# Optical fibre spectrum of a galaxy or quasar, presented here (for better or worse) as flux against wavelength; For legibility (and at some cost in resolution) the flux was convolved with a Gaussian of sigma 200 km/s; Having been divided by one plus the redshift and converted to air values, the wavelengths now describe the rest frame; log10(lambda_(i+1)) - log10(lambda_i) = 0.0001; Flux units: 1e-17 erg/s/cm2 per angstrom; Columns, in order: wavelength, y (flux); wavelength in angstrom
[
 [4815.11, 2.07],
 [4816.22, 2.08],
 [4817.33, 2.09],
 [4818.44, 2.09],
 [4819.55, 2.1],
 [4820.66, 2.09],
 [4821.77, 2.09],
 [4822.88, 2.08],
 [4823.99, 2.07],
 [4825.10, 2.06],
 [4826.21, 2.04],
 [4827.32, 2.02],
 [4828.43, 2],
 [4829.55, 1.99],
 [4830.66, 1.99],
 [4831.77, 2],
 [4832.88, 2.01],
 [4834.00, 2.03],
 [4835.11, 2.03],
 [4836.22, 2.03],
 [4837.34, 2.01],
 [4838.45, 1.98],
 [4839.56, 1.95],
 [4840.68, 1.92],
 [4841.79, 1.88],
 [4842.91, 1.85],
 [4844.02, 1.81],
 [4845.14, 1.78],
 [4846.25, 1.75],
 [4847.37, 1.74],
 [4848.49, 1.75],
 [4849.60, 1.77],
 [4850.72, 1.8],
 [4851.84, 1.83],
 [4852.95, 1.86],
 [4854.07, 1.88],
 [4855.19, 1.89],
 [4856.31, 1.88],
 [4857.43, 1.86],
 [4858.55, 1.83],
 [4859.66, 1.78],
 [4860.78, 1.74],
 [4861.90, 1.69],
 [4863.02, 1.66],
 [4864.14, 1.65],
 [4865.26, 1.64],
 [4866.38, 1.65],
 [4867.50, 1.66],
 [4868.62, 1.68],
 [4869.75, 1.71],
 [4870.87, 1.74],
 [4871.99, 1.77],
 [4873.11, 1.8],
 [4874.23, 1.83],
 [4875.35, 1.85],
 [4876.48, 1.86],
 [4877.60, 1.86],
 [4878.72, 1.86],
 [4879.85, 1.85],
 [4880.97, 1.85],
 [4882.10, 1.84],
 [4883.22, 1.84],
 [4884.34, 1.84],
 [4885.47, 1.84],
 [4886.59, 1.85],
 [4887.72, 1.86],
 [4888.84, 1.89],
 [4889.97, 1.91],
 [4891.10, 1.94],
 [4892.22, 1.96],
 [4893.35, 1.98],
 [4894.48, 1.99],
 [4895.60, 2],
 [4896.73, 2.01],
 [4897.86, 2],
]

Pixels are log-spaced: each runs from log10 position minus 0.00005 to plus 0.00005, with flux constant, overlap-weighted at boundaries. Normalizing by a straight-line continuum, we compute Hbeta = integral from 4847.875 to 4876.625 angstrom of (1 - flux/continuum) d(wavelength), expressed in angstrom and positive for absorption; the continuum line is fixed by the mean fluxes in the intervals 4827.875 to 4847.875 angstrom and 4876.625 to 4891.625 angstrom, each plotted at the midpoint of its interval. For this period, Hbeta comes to 1.9 angstrom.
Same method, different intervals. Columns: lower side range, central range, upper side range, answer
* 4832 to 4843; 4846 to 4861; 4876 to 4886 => 0.89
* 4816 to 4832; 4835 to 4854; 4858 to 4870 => 0.09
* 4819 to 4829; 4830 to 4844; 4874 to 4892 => 0.35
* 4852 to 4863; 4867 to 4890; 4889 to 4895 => 0.97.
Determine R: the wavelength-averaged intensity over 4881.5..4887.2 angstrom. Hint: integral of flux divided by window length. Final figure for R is 1.84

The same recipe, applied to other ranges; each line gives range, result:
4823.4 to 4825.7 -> 2.07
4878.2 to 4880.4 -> 1.85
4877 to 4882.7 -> 1.85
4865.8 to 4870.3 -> 1.67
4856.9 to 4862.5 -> 1.78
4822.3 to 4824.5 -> 2.08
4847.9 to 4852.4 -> 1.79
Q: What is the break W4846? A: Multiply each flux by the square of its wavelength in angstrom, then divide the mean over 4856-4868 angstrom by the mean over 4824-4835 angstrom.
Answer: 0.87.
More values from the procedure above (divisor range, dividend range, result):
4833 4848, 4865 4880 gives 0.94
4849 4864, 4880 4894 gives 1.06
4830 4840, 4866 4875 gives 0.88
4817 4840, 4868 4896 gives 0.93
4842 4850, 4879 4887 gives 1.05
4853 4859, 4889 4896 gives 1.07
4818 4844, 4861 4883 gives 0.89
